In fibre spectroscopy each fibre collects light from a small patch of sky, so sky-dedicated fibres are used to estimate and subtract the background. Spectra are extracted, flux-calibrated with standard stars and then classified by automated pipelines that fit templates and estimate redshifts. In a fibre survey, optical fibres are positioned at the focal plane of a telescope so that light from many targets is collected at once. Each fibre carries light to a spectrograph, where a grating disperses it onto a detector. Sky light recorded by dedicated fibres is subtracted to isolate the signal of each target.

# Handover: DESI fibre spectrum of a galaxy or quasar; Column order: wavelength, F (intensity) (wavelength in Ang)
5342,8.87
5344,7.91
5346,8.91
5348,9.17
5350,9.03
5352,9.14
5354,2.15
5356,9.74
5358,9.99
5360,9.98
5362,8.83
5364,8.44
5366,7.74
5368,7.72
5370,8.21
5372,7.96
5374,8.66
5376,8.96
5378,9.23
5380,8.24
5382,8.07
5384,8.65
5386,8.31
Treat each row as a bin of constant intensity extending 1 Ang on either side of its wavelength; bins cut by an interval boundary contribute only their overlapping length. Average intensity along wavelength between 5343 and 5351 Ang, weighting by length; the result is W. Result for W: 8.75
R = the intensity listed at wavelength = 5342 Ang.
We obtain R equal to 8.87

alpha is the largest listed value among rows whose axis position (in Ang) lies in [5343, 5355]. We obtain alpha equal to 9.17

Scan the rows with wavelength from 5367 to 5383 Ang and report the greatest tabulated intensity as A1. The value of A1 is 9.23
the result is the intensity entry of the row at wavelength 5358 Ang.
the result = 9.99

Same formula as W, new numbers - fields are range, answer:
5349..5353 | 9.09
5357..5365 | 9.31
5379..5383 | 8.16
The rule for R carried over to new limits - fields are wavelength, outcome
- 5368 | 7.72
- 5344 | 7.91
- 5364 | 8.44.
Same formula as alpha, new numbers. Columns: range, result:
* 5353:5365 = 9.99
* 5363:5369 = 8.44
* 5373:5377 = 8.96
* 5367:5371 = 8.21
